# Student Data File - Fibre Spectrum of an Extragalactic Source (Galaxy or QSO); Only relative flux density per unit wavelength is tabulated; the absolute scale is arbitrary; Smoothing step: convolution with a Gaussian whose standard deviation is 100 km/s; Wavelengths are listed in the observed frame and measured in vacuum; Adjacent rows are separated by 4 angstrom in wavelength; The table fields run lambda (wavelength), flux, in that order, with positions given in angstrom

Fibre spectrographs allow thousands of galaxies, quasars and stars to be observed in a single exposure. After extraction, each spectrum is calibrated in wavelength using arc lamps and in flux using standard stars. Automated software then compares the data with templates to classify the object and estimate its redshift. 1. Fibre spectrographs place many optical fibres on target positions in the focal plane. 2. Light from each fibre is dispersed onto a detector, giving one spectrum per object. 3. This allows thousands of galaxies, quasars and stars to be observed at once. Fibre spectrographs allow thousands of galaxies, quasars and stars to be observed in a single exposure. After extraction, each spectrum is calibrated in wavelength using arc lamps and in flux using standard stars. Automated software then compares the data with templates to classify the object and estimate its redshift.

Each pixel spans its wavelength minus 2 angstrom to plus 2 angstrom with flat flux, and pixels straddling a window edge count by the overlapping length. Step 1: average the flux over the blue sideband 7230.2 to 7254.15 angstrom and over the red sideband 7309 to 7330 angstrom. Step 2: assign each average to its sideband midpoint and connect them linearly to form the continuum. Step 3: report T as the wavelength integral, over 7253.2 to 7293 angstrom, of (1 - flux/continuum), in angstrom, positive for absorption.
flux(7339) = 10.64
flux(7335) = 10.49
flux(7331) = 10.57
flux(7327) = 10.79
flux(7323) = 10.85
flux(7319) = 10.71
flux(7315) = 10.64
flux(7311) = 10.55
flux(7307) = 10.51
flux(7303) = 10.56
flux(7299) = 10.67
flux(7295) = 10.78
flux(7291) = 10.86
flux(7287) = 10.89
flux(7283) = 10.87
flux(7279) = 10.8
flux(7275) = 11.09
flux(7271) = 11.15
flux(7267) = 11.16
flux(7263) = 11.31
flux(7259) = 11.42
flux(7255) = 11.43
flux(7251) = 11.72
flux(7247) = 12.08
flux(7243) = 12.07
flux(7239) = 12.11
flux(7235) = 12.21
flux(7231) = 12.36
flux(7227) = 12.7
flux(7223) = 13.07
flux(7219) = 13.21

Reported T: 1.43 angstrom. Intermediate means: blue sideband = 12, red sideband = 10.7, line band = 11.1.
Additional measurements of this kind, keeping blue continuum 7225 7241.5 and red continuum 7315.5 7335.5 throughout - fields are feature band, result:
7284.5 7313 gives 1.22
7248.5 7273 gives 0.97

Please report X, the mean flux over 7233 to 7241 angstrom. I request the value 12.2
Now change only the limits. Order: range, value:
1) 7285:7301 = 10.8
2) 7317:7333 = 10.7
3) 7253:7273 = 11.3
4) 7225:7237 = 12.4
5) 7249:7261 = 11.5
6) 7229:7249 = 12.2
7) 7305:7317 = 10.6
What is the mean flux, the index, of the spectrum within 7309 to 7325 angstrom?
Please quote 10.7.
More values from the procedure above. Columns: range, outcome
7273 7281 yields 10.9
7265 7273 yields 11.2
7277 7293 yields 10.9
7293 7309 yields 10.6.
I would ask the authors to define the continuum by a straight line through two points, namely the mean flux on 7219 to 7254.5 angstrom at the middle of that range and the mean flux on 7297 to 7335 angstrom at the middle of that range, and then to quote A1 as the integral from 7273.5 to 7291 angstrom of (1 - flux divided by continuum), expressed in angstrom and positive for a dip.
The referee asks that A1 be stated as 0.7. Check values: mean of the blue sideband 12.3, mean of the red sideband 10.6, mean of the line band 10.9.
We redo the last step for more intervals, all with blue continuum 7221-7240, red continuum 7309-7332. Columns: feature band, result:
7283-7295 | 0.50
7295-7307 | 0.50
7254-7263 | 0.41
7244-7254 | 0.22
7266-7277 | 0.52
